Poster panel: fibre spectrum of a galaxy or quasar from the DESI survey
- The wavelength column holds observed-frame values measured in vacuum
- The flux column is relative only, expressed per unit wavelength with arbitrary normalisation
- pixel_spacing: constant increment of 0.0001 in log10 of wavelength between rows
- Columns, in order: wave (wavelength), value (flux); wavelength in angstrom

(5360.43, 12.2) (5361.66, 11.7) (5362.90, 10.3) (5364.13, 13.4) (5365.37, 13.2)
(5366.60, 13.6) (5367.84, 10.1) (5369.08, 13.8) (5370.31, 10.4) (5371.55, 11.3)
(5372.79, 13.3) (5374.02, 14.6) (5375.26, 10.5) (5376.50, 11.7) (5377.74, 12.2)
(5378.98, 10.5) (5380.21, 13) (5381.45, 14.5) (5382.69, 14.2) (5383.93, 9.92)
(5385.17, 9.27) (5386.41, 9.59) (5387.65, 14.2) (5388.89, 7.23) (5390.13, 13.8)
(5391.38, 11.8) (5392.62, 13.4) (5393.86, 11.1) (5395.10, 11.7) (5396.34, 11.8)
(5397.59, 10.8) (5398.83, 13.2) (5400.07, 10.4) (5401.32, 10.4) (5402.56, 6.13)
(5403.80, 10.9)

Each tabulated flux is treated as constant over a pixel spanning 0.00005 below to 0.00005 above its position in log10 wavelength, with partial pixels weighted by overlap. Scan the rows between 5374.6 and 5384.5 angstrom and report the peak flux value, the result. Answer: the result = 14.5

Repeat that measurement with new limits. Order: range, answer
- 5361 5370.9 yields 13.8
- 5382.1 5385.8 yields 14.2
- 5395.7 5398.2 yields 11.8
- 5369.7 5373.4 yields 13.3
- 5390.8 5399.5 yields 13.4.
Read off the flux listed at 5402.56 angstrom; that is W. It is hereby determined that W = 6.13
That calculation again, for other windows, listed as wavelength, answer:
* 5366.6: 13.6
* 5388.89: 7.23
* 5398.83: 13.2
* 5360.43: 12.2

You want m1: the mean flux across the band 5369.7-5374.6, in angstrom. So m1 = 12.4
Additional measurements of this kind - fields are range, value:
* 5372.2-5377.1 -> 12.5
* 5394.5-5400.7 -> 11.6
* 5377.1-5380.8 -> 11.9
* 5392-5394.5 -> 12.3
